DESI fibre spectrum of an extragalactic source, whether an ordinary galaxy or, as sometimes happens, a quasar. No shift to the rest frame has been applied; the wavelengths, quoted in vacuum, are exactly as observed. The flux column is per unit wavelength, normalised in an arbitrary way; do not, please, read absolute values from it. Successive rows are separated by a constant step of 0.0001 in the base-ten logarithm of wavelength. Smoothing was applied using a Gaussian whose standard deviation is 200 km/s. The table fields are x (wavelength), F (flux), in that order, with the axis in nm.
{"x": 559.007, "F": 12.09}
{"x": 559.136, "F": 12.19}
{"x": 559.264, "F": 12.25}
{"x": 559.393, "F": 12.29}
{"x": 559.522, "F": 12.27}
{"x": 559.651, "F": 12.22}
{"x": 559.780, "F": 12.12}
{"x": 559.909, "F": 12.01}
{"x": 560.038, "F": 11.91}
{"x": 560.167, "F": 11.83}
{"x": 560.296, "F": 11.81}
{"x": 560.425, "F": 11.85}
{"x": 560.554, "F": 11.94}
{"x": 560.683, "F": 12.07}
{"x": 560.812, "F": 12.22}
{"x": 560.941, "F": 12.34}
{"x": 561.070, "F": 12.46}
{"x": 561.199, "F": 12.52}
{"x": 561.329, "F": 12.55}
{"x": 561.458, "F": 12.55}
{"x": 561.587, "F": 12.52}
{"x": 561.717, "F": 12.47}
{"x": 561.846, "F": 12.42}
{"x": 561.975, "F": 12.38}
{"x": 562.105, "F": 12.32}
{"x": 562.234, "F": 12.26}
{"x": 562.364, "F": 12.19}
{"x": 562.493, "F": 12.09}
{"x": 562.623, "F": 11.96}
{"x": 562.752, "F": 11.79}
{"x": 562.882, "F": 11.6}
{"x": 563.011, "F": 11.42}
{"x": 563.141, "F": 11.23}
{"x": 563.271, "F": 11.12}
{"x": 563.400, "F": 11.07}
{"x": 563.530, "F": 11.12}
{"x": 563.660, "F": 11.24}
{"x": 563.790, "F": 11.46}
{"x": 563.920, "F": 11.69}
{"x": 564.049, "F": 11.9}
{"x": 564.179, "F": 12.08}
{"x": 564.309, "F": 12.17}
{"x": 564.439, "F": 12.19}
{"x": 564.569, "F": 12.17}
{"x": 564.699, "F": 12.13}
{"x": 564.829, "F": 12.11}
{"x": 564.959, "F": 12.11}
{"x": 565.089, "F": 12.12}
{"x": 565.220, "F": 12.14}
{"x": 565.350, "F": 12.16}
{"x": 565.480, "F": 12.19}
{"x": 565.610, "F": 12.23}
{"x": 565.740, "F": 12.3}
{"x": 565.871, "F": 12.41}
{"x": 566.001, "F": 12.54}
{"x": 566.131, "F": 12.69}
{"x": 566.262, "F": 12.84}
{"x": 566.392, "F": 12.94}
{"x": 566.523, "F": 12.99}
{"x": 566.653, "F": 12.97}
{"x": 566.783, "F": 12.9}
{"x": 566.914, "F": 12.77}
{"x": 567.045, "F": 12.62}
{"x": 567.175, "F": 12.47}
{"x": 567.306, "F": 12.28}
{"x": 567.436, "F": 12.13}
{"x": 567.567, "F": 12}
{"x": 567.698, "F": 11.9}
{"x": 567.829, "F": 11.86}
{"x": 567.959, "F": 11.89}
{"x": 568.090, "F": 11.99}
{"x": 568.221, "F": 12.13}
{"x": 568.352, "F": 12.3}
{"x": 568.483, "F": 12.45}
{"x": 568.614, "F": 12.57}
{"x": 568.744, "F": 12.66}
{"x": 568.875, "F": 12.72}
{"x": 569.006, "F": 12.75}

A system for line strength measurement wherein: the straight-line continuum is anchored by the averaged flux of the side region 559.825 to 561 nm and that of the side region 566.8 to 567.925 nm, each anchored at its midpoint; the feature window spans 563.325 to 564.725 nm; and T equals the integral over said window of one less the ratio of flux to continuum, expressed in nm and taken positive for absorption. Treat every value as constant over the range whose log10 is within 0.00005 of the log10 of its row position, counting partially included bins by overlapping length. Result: 0.047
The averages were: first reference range 12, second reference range 12.3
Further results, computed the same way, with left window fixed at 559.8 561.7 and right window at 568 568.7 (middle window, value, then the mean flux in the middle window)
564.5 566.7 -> -0.028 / 12.4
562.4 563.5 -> 0.061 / 11.5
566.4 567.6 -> -0.032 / 12.6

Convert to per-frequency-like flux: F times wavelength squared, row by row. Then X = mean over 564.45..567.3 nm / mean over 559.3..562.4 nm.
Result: 1.0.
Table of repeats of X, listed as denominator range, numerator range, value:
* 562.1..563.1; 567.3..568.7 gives 1.04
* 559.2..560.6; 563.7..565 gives 1.01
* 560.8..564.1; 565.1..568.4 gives 1.05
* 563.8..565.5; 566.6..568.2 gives 1.03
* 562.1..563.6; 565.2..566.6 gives 1.09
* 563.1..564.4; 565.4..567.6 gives 1.10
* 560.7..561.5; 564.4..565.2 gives 0.99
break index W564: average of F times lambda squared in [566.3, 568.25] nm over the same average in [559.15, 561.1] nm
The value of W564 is 1.05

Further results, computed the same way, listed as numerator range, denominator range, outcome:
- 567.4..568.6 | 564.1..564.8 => 1.01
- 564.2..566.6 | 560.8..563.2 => 1.03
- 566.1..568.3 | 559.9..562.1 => 1.04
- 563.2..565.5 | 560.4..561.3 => 0.98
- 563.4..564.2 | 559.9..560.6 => 0.98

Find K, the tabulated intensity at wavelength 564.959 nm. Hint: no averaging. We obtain 12.11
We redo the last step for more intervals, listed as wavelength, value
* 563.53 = 11.12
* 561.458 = 12.55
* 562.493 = 12.09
